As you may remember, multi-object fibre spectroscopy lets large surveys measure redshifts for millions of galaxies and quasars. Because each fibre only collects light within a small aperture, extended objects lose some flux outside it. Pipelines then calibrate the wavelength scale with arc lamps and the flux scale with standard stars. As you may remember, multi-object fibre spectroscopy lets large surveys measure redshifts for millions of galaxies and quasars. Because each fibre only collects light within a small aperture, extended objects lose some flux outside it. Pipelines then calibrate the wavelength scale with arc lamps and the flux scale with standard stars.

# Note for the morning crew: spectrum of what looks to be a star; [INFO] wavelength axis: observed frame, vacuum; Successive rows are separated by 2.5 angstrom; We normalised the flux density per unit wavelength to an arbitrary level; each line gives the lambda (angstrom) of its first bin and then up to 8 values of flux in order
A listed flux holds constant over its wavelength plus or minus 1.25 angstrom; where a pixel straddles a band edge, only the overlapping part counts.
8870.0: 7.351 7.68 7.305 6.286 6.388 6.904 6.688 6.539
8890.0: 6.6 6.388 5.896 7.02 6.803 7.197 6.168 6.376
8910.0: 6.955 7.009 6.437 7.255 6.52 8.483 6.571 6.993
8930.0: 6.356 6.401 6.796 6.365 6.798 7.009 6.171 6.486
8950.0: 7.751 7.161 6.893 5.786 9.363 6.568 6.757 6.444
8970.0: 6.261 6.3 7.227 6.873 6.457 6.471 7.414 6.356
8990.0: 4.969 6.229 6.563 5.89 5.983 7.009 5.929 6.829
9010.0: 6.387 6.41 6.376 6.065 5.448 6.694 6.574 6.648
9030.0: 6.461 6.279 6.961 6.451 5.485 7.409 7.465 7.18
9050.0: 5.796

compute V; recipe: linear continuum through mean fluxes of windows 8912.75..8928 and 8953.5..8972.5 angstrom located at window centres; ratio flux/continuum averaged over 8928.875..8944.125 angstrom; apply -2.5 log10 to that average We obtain 0.06 mag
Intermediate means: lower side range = 7.04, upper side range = 6.83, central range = 6.61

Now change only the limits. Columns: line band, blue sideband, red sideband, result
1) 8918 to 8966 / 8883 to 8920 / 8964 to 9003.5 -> -0.06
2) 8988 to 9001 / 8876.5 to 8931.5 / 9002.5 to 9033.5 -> 0.09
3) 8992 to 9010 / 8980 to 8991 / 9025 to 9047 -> 0.02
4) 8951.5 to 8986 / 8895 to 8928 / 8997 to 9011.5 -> -0.05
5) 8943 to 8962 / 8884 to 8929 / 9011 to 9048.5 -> -0.06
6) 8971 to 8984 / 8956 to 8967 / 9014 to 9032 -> 0.03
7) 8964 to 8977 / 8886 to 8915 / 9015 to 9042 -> -0.02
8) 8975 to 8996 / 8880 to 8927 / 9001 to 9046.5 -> 0.02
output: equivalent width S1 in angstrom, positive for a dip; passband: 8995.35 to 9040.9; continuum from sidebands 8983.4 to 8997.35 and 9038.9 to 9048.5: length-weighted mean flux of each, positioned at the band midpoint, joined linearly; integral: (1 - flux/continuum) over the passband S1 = 1.79 angstrom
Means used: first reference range 6.28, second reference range 6.9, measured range 6.34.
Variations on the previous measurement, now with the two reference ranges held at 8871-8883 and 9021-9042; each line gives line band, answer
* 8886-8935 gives 0.6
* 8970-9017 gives 1.2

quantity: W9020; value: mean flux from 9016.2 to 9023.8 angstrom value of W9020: 6.07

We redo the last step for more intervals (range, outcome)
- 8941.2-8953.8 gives 6.92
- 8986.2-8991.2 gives 5.69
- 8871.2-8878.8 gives 7.09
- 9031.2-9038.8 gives 6.56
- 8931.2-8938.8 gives 6.52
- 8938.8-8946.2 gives 6.66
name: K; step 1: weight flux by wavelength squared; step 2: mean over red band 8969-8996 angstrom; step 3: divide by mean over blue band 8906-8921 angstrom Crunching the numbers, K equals 1.0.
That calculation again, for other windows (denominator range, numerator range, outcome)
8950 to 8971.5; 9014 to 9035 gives 0.93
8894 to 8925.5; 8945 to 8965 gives 1.04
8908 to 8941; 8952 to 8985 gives 1.01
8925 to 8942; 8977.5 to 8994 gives 0.97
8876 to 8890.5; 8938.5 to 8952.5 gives 1.06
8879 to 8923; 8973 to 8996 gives 0.98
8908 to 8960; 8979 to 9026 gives 0.93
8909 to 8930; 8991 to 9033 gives 0.93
